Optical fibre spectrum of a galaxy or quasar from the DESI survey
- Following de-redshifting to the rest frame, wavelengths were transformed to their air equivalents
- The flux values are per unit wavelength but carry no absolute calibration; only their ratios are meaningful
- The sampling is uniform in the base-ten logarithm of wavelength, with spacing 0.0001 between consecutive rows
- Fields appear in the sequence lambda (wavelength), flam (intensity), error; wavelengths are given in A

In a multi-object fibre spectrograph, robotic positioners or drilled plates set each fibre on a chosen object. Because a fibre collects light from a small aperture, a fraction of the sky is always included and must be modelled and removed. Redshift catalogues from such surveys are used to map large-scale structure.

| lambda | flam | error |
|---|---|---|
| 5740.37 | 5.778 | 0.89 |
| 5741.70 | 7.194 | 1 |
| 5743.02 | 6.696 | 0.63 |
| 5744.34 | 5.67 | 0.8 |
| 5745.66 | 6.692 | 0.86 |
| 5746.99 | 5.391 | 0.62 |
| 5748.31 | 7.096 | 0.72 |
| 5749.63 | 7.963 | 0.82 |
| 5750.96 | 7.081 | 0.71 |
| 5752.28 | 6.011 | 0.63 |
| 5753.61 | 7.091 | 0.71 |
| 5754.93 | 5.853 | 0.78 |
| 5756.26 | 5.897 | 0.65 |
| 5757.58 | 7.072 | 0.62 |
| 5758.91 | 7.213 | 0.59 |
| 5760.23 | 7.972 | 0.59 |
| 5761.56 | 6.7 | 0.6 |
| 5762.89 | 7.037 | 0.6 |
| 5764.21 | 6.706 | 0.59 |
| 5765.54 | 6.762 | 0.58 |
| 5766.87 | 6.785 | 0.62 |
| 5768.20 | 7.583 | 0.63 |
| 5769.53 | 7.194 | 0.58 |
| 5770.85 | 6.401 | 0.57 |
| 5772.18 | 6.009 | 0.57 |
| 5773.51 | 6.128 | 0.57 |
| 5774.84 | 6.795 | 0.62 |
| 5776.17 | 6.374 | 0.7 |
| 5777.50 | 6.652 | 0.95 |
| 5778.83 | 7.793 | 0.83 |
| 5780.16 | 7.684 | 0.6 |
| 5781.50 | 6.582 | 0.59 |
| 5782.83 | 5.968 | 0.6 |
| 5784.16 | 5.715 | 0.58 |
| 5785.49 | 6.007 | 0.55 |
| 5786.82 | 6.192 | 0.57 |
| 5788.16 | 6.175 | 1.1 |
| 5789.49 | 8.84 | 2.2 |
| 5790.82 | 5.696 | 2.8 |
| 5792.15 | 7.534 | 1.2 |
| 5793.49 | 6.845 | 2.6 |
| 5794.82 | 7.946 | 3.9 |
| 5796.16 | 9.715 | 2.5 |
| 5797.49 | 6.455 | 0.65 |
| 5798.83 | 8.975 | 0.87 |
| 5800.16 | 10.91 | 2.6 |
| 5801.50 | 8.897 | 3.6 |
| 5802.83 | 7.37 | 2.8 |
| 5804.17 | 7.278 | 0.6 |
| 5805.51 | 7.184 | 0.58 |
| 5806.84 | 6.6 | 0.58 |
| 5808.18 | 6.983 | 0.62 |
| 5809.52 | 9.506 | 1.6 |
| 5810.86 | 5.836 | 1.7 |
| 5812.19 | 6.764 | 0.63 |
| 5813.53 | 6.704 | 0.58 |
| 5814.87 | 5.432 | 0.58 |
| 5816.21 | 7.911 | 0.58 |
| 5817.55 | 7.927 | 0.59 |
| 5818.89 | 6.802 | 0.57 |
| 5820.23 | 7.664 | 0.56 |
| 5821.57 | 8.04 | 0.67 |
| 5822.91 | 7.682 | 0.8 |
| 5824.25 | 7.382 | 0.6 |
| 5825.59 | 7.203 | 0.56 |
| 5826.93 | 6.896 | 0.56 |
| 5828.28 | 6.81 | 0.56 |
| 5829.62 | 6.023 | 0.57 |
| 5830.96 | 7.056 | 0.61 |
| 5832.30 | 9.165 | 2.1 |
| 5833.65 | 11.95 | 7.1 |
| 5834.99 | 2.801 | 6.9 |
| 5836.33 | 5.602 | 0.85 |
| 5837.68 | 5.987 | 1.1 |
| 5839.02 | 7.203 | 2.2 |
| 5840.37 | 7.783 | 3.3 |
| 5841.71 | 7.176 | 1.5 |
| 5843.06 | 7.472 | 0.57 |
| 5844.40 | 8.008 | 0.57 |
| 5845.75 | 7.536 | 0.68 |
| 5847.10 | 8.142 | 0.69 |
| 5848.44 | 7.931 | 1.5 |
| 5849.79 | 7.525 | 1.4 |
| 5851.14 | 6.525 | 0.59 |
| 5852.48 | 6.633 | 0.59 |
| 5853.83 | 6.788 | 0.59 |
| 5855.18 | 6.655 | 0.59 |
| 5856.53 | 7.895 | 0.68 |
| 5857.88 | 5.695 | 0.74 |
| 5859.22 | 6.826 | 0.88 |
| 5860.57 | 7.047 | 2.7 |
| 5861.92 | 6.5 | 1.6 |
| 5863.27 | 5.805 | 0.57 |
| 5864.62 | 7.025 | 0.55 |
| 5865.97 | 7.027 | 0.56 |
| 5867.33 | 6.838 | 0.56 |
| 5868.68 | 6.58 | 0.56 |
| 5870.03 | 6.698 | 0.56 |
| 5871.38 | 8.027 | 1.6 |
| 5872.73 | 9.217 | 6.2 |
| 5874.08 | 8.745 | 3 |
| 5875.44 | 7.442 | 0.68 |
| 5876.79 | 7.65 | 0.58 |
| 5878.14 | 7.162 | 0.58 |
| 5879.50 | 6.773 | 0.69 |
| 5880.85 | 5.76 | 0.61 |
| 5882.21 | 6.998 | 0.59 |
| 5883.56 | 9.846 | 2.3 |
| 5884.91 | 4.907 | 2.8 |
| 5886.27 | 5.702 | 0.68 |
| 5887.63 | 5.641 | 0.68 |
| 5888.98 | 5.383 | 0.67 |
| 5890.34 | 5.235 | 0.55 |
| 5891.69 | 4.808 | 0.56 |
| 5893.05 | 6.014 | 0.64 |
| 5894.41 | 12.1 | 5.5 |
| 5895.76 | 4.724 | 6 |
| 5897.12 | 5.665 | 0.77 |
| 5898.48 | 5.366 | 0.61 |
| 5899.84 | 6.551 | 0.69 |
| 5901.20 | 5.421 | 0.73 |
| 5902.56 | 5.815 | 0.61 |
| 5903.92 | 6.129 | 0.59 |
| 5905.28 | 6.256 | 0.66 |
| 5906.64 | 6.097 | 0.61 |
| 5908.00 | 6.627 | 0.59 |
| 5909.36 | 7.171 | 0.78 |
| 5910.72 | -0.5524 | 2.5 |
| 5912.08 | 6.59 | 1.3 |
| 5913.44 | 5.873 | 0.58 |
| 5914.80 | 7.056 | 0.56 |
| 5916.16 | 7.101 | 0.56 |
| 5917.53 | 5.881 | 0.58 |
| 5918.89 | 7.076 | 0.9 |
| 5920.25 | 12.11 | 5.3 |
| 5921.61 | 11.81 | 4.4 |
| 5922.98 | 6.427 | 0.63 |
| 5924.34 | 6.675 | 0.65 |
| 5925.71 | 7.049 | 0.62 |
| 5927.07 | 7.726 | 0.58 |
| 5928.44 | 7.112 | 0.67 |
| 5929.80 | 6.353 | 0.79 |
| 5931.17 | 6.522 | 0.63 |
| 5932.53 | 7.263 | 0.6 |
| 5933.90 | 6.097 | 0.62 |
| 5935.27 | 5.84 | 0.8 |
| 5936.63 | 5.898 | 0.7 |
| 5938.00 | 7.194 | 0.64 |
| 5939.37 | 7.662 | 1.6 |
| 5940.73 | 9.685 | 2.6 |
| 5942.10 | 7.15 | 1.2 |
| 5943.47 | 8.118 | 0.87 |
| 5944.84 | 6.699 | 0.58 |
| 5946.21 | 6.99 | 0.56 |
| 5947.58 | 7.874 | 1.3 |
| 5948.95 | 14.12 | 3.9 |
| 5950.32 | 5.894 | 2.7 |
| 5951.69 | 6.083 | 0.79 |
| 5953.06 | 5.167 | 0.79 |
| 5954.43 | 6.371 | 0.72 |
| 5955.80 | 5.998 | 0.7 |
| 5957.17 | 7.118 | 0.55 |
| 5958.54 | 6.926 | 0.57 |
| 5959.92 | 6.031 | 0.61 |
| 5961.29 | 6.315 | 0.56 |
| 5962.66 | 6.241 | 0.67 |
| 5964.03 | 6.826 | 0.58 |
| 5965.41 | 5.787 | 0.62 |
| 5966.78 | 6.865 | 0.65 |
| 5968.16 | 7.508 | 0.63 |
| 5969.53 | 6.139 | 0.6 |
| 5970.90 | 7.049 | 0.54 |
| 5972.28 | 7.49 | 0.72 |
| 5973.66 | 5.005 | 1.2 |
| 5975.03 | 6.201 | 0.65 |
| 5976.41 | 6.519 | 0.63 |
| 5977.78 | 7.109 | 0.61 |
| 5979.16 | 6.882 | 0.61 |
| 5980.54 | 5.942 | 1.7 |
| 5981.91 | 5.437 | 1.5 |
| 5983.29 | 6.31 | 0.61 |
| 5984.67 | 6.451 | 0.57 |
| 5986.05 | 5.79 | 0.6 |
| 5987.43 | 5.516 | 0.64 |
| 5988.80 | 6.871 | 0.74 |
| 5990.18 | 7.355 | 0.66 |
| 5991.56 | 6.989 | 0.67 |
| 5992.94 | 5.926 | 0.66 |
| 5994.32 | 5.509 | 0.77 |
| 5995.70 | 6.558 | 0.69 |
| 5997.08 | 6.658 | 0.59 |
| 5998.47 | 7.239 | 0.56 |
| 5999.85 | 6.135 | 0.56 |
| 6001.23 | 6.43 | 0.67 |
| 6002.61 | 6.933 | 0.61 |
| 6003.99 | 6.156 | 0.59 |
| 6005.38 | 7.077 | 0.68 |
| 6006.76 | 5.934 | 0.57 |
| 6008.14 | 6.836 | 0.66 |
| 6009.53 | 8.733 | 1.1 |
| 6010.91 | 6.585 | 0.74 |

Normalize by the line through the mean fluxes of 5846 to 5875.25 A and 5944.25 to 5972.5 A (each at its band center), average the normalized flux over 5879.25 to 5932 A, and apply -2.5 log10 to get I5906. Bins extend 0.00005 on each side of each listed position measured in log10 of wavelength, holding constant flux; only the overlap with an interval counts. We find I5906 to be 0.08 mag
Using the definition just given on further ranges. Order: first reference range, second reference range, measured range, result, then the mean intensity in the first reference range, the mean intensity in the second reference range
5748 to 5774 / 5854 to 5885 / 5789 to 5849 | -0.07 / 6.83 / 7.13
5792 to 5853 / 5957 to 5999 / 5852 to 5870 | 0.07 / 7.43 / 6.46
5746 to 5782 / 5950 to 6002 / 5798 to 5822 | -0.13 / 6.81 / 6.39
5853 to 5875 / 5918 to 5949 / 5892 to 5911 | 0.21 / 7.08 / 7.66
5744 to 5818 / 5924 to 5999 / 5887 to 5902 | 0.13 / 7.03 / 6.76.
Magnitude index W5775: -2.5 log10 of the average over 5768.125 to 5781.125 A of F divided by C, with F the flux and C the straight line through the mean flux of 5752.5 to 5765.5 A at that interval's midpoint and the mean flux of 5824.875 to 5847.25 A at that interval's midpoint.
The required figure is 0.01 mag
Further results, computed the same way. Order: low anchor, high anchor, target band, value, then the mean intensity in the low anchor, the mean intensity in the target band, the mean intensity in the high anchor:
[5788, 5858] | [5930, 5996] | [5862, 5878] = -0.026 mag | 7.37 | 7.33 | 6.73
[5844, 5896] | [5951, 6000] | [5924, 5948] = -0.077 mag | 6.98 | 7.1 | 6.4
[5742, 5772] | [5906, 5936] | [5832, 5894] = -0.027 mag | 6.76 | 6.97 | 6.82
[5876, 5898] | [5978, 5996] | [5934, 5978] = -0.092 mag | 6.52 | 6.92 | 6.29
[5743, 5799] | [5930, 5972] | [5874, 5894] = 0.062 mag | 6.84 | 6.54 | 6.98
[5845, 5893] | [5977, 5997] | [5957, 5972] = -0.030 mag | 6.87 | 6.62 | 6.34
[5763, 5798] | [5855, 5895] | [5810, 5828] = -0.034 mag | 6.87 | 7.11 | 6.93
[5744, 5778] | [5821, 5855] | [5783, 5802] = -0.087 mag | 6.71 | 7.51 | 7.24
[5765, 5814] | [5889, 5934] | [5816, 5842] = -0.040 mag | 7.16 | 7.24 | 6.6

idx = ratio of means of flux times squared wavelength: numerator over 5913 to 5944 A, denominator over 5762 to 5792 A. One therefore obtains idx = 1.16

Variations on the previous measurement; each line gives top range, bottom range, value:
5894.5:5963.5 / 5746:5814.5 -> 1.02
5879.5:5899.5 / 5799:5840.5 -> 0.88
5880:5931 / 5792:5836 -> 0.90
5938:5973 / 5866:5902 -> 1.08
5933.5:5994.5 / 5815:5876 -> 0.97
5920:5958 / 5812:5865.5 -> 1.08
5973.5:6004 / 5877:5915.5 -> 1.07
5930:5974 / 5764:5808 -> 1.03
